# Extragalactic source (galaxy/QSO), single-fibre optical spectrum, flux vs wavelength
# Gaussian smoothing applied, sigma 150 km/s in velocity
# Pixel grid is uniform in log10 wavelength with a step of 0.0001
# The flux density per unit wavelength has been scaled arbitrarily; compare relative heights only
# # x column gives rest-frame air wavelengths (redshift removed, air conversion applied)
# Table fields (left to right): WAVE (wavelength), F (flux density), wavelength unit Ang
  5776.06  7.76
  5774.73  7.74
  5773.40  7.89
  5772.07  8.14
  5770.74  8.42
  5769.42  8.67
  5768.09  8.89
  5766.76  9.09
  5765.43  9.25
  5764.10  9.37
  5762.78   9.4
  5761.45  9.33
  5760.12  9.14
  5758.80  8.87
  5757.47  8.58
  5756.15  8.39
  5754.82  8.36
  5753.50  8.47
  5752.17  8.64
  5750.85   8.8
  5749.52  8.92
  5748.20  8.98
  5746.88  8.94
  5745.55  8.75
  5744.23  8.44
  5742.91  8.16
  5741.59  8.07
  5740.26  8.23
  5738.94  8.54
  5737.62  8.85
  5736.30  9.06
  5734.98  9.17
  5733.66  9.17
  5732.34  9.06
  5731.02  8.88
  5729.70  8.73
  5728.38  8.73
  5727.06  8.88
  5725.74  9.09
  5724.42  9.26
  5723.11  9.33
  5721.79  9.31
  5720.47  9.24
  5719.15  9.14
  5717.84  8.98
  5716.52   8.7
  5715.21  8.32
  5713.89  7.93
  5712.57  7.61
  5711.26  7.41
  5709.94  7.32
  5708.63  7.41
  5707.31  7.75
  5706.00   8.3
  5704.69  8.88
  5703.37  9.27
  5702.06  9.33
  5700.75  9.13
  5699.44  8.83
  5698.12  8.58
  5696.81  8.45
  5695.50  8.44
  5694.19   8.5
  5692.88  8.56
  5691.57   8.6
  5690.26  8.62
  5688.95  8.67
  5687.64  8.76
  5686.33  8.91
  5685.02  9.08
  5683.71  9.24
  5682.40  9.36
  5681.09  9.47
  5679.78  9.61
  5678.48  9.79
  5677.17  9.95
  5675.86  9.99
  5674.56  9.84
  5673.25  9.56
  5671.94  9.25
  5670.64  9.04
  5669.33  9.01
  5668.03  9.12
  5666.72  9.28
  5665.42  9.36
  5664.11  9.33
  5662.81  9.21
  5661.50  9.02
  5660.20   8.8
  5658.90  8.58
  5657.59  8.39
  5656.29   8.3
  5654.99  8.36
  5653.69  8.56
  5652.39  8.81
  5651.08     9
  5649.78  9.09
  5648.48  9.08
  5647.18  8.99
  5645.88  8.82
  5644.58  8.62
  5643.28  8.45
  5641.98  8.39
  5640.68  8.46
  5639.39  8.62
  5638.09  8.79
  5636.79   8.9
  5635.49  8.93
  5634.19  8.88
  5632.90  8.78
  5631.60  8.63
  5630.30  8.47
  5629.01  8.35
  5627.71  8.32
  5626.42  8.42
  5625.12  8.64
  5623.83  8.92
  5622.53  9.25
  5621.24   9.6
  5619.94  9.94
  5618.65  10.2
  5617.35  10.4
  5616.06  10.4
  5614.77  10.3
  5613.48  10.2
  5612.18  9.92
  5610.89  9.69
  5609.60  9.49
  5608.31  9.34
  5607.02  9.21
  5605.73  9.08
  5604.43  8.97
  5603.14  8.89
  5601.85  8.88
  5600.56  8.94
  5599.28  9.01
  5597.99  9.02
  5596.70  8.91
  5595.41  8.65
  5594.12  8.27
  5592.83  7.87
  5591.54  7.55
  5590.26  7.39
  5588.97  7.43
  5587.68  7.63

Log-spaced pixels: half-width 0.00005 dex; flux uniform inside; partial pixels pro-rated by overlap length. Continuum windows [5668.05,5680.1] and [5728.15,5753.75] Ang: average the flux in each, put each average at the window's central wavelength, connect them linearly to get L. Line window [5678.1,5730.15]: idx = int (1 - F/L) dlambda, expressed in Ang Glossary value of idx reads 2.5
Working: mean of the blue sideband 9.54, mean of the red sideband 8.73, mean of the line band 8.73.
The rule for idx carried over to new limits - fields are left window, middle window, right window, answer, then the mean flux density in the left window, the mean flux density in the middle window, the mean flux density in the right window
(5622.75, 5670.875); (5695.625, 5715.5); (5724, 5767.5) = 1.1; 8.78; 8.3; 8.83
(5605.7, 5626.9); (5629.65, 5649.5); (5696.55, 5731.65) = 1.4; 9.61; 8.73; 8.62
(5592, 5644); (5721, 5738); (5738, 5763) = -0.6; 9.05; 9.04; 8.67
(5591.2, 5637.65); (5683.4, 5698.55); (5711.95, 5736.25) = 0.4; 9.1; 8.69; 8.87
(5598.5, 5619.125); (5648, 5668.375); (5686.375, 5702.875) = 0.4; 9.55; 8.89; 8.72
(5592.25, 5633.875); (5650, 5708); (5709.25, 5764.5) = -0.3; 9.16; 8.97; 8.72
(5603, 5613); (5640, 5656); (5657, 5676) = 0.9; 9.35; 8.71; 9.17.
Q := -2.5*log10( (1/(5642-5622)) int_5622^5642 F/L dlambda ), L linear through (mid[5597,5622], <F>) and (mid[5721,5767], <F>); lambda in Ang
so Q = 0.090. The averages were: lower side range 9.54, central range 8.68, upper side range 8.86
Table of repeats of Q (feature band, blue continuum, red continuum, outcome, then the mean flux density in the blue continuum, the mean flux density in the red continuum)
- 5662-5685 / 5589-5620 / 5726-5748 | -0.06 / 9.14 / 8.74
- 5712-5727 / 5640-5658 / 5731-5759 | -0.02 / 8.67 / 8.69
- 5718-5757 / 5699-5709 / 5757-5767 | 0.01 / 8.65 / 9.14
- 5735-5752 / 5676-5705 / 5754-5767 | 0.04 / 9.02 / 8.97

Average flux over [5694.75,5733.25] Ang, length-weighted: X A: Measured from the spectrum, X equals 8.63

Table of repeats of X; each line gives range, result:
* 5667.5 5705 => 9.1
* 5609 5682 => 9.14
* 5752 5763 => 8.78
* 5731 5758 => 8.69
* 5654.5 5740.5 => 8.87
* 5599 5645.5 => 9.12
